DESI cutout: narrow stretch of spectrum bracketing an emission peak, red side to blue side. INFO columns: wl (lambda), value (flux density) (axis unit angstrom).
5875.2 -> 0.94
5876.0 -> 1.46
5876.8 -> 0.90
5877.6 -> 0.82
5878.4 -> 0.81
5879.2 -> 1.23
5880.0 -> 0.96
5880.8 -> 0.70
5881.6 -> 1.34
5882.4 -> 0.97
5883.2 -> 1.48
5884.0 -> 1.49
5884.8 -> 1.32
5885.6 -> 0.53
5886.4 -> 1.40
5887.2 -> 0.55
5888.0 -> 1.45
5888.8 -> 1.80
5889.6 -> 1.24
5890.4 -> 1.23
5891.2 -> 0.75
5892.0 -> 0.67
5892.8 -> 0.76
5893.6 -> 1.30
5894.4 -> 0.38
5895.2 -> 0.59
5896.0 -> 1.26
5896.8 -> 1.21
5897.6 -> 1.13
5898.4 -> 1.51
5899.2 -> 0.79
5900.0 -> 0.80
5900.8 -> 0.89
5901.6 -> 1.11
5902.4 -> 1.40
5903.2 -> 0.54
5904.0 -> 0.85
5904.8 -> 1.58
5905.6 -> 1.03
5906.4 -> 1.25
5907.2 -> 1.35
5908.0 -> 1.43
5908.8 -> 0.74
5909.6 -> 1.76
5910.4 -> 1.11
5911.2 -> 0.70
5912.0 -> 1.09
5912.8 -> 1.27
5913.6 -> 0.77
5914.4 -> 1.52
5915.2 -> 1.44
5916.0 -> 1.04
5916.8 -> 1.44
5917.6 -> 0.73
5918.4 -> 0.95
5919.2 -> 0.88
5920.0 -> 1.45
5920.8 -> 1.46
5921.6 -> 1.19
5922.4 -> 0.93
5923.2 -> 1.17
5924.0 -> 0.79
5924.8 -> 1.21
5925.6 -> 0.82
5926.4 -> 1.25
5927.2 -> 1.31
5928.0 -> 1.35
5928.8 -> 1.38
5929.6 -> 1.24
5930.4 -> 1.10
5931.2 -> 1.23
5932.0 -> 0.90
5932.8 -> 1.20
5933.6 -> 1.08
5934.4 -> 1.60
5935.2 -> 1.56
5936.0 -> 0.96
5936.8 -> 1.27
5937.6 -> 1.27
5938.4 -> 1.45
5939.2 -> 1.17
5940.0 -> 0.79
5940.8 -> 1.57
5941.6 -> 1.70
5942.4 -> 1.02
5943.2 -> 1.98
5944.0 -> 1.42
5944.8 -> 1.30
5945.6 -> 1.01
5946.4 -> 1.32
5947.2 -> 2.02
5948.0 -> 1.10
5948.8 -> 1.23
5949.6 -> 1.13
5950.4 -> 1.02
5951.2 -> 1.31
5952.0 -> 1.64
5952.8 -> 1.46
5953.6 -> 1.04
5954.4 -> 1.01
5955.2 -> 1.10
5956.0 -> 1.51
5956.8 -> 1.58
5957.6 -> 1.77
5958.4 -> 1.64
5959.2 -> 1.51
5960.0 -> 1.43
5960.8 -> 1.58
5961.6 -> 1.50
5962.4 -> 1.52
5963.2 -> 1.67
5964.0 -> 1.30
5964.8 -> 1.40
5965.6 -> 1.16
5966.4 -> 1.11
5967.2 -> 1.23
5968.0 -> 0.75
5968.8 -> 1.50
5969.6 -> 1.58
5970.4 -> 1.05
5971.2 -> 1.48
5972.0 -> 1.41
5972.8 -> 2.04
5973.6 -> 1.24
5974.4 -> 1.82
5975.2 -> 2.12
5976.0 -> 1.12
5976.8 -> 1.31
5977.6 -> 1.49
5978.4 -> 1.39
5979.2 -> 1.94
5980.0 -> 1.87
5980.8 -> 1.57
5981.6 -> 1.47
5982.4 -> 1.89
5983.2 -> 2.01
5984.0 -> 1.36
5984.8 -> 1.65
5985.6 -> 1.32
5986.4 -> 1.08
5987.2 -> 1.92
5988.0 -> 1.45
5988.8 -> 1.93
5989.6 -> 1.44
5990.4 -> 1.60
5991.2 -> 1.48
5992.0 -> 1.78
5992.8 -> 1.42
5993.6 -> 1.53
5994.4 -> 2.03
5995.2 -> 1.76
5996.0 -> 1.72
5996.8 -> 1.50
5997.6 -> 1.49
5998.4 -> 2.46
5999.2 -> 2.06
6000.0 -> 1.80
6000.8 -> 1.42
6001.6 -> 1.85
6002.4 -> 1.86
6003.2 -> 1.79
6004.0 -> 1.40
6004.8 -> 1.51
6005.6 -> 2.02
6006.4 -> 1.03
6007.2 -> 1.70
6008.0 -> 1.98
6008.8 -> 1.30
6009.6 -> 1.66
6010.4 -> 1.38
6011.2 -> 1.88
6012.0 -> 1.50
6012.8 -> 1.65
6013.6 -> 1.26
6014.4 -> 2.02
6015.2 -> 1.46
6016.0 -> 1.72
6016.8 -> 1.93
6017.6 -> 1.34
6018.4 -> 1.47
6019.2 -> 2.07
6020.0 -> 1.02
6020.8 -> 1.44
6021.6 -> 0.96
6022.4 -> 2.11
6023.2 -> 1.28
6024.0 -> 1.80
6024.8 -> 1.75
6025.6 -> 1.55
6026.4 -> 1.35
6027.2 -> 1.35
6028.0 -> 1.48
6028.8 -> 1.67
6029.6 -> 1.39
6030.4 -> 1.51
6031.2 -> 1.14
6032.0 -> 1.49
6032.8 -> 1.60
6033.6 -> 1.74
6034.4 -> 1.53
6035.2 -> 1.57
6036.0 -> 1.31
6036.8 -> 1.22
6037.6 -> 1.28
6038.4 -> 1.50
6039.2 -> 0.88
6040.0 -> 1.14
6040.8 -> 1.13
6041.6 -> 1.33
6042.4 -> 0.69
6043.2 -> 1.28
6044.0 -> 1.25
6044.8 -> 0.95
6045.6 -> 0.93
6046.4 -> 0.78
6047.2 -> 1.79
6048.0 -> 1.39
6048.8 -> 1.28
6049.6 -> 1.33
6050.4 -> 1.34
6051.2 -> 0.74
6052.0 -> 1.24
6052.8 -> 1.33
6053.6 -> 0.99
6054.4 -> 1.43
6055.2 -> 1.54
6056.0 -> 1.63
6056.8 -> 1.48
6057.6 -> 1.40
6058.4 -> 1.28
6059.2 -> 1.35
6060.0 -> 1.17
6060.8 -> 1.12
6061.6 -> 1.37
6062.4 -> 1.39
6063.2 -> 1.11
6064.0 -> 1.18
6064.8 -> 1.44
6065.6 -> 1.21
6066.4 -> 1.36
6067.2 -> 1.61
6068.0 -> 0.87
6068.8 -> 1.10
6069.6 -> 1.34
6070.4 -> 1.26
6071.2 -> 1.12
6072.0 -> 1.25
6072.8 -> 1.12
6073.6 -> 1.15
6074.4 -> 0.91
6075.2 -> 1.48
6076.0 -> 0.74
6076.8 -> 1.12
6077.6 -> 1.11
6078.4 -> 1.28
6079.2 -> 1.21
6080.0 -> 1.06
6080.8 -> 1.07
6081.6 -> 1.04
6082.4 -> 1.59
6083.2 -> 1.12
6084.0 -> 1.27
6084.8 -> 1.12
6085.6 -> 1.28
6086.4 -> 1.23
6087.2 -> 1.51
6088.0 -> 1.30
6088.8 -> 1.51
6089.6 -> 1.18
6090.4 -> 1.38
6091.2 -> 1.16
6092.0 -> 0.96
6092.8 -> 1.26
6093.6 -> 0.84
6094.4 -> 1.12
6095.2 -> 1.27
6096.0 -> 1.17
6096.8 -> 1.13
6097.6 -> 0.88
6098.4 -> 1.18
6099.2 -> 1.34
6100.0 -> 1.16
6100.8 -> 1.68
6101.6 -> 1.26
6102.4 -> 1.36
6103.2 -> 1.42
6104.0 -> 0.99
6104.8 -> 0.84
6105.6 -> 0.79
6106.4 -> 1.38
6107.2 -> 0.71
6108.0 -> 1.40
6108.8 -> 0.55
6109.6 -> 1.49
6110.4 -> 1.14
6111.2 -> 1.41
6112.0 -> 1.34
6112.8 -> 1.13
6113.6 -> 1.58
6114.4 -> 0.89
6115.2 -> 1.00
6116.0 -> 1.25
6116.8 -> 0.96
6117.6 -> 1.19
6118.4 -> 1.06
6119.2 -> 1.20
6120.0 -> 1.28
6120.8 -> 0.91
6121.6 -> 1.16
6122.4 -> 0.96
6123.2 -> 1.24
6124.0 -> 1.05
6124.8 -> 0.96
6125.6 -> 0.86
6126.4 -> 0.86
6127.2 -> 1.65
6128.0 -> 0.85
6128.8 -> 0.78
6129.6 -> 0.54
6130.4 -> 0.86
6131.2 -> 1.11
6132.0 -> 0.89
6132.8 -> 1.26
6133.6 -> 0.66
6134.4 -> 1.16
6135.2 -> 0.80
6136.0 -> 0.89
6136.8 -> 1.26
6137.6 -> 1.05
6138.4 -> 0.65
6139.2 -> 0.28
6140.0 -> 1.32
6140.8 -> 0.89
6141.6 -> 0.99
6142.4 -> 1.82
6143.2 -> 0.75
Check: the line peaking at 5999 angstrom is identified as Mg II 2798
